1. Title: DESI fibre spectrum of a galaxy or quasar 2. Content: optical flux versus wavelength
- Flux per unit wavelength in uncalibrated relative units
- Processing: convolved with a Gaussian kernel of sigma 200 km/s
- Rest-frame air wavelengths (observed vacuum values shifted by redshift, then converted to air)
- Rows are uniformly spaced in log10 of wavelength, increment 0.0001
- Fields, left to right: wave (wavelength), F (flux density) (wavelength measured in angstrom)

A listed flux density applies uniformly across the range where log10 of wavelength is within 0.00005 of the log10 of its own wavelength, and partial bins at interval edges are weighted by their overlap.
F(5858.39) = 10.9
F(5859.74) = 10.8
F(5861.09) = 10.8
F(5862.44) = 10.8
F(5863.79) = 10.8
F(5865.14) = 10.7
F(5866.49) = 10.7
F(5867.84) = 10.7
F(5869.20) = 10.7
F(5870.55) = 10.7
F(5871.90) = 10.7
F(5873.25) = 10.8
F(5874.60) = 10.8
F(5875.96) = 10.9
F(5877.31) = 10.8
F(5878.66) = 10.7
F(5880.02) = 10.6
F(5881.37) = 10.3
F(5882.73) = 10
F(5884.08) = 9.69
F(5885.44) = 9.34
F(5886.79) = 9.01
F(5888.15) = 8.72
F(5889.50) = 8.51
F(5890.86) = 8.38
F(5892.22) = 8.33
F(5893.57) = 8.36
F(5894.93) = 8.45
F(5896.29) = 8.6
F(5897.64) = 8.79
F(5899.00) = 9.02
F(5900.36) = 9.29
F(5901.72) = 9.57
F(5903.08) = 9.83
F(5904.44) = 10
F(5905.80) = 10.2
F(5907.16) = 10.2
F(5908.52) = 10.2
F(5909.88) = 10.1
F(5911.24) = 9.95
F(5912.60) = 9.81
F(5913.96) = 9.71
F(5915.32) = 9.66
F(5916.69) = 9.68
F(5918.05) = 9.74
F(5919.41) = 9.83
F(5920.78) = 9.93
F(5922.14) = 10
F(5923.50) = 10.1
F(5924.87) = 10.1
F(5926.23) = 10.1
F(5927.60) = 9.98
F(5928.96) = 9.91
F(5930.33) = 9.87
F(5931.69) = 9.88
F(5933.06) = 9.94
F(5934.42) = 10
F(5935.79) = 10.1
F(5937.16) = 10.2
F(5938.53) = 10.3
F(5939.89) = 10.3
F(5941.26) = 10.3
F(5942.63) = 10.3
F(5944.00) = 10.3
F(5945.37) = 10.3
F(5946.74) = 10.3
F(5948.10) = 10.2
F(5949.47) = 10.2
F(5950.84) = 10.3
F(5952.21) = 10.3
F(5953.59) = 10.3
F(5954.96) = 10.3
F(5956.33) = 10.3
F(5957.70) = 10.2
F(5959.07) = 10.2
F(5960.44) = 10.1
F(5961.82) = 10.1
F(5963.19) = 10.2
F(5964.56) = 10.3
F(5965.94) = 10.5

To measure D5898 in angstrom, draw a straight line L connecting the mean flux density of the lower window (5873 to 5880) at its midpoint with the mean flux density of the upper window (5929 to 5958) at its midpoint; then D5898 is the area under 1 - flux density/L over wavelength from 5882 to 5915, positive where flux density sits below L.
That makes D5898 3.9 angstrom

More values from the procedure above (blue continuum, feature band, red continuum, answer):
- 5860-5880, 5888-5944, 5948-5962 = 4.2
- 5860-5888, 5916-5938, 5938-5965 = 0.8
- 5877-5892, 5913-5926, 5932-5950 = 0.1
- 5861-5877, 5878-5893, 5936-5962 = 1.8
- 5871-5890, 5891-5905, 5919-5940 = 1.5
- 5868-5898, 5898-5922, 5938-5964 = 0.3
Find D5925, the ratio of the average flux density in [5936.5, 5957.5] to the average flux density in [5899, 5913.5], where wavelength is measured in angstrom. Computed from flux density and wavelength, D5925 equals 1.04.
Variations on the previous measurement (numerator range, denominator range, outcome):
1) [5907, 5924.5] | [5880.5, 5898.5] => 1.10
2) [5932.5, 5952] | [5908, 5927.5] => 1.03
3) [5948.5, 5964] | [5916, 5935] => 1.03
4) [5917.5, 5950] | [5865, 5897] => 1.03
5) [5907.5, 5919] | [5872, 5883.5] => 0.93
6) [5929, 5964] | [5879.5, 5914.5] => 1.08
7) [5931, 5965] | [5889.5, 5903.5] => 1.16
